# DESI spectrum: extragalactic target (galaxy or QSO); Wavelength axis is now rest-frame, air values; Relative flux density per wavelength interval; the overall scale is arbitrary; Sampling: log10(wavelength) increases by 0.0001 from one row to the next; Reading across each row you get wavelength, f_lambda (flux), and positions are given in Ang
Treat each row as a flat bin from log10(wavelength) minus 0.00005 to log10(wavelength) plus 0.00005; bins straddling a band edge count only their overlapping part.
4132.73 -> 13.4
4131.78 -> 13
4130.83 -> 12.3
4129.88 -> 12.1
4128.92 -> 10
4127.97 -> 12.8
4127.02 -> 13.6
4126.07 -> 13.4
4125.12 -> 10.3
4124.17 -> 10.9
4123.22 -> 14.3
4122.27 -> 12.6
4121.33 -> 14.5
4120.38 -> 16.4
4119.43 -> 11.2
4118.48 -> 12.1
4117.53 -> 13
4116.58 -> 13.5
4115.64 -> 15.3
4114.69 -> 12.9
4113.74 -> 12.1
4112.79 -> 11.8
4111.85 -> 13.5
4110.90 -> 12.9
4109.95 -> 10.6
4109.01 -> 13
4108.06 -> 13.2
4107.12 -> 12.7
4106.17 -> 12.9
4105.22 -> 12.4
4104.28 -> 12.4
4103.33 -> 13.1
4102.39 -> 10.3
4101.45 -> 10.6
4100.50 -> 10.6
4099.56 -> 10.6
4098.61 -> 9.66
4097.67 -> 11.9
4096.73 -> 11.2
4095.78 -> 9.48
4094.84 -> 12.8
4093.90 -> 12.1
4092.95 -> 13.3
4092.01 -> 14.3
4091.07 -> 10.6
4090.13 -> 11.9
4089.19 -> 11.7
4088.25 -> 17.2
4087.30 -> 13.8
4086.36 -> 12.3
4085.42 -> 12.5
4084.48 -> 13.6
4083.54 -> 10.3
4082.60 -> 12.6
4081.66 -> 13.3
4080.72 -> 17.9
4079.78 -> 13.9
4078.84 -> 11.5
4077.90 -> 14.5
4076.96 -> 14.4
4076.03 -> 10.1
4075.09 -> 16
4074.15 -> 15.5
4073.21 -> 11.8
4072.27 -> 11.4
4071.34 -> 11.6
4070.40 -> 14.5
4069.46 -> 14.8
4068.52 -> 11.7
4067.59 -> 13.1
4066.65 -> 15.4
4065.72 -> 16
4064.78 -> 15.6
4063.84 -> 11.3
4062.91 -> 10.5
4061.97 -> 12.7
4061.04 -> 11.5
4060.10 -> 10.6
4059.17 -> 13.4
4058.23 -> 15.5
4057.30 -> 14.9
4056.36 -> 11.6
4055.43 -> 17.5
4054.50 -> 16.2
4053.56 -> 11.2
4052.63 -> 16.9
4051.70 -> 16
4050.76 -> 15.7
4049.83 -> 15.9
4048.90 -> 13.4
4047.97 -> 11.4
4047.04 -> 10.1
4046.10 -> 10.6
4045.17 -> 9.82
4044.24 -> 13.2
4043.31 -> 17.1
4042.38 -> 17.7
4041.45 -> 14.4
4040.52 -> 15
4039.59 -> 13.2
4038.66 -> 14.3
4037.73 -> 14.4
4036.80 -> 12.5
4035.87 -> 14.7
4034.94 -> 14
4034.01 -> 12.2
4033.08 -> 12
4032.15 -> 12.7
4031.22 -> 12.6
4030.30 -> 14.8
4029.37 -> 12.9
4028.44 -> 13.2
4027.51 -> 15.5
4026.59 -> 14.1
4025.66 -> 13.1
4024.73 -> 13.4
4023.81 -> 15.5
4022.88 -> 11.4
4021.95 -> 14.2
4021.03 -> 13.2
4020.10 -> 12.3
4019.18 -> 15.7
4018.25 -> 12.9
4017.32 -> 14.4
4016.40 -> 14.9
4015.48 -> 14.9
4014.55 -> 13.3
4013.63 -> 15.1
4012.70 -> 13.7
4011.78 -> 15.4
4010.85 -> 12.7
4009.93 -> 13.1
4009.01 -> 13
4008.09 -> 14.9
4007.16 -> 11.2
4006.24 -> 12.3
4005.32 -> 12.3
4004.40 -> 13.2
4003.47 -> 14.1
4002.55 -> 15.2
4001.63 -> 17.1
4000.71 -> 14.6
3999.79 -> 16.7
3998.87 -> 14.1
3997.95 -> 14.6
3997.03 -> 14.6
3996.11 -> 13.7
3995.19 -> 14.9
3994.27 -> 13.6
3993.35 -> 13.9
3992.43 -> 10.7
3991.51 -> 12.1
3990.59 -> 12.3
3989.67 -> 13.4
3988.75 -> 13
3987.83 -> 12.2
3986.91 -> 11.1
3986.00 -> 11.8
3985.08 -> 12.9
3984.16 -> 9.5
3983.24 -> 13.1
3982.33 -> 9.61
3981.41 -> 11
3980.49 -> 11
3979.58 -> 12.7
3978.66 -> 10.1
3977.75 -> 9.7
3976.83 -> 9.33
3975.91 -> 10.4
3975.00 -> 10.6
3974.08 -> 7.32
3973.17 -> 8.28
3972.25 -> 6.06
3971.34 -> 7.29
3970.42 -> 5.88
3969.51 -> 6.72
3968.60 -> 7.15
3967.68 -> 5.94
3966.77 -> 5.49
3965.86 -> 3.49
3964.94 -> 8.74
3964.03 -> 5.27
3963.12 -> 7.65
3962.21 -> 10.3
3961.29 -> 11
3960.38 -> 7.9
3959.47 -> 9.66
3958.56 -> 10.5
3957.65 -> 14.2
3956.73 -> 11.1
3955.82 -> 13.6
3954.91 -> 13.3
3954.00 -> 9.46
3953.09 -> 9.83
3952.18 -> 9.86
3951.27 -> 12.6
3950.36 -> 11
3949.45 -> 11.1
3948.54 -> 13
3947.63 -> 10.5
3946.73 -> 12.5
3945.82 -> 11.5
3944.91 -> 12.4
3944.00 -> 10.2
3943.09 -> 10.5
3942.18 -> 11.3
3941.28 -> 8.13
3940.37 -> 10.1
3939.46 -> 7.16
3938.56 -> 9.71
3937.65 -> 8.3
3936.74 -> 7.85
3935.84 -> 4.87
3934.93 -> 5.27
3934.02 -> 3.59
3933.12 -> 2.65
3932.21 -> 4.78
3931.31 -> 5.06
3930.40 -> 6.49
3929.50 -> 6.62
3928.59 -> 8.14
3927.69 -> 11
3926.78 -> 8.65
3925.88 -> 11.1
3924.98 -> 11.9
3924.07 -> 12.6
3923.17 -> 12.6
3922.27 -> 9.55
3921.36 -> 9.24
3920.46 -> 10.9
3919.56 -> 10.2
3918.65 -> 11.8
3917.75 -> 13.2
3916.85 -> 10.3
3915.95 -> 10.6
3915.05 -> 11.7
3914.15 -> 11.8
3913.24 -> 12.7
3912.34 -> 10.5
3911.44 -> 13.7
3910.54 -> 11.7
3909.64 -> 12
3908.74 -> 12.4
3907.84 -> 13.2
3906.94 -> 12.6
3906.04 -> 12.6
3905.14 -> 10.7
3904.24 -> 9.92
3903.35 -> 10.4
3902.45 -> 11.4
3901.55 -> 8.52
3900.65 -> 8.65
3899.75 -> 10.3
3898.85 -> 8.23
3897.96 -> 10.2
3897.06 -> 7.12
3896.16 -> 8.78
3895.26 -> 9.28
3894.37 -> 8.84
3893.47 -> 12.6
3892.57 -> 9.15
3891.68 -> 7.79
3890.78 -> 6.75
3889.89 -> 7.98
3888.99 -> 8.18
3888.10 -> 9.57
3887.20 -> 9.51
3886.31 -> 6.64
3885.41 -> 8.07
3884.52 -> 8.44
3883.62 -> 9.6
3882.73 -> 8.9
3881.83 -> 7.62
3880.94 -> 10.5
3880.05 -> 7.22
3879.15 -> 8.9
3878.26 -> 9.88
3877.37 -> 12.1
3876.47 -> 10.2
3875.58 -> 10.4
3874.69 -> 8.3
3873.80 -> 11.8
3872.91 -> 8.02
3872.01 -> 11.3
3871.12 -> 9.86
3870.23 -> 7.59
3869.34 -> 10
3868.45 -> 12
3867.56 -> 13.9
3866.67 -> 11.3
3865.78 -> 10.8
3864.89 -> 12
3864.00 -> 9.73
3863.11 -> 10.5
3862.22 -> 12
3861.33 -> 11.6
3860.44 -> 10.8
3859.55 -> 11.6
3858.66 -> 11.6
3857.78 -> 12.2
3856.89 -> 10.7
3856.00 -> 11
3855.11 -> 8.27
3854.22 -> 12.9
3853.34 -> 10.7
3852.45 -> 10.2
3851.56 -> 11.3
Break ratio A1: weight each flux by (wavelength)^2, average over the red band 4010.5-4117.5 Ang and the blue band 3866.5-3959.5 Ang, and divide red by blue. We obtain 1.44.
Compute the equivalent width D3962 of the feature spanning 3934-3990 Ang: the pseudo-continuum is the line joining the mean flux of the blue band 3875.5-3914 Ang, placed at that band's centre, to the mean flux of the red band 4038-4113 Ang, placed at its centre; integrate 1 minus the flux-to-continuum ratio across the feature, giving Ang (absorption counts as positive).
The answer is 6.9 Ang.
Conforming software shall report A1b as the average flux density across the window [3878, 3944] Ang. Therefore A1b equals 9.44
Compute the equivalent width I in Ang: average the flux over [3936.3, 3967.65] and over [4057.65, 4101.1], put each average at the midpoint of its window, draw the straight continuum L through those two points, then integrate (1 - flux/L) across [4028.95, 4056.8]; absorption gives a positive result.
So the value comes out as -4.2 Ang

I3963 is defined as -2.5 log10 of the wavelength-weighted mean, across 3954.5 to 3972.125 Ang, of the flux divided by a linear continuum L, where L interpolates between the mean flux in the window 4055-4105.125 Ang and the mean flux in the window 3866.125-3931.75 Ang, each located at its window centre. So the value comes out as 0.264 mag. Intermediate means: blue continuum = 10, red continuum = 12.8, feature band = 8.63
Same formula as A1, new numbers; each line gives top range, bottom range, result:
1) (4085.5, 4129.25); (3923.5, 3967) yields 1.46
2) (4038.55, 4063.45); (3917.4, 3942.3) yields 1.69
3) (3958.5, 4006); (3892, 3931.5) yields 1.08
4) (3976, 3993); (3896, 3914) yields 1.10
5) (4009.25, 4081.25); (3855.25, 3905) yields 1.52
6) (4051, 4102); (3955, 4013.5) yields 1.21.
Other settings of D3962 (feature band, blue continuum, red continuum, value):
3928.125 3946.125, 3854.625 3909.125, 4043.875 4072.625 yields 5.5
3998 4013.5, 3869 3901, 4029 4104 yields -2.9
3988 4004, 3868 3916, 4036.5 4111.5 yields -3.1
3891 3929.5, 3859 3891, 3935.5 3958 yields -1.5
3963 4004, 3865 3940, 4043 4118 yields 1.1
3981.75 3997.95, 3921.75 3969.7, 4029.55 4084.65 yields -2.4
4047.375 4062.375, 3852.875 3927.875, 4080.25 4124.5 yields -2.4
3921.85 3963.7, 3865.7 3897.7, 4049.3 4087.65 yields 4.8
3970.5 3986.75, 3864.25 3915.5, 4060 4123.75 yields 1.9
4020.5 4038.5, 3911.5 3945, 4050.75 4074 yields -1.3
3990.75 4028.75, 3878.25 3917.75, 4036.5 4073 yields -3.9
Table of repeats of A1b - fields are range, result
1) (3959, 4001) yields 10.5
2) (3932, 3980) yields 9.03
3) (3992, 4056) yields 13.9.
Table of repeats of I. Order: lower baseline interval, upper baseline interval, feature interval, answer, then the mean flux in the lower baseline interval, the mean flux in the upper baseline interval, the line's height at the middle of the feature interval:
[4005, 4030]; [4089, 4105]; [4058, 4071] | -0.88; 13.7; 11.6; 12.4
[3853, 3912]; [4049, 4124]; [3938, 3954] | 0.66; 10.2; 13.1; 11.1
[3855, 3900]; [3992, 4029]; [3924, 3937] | 4.78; 9.8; 13.9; 11.4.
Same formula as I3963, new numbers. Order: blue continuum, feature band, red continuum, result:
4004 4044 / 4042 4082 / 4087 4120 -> -0.05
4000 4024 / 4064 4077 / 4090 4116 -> -0.08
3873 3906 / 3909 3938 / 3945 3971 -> 0.00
